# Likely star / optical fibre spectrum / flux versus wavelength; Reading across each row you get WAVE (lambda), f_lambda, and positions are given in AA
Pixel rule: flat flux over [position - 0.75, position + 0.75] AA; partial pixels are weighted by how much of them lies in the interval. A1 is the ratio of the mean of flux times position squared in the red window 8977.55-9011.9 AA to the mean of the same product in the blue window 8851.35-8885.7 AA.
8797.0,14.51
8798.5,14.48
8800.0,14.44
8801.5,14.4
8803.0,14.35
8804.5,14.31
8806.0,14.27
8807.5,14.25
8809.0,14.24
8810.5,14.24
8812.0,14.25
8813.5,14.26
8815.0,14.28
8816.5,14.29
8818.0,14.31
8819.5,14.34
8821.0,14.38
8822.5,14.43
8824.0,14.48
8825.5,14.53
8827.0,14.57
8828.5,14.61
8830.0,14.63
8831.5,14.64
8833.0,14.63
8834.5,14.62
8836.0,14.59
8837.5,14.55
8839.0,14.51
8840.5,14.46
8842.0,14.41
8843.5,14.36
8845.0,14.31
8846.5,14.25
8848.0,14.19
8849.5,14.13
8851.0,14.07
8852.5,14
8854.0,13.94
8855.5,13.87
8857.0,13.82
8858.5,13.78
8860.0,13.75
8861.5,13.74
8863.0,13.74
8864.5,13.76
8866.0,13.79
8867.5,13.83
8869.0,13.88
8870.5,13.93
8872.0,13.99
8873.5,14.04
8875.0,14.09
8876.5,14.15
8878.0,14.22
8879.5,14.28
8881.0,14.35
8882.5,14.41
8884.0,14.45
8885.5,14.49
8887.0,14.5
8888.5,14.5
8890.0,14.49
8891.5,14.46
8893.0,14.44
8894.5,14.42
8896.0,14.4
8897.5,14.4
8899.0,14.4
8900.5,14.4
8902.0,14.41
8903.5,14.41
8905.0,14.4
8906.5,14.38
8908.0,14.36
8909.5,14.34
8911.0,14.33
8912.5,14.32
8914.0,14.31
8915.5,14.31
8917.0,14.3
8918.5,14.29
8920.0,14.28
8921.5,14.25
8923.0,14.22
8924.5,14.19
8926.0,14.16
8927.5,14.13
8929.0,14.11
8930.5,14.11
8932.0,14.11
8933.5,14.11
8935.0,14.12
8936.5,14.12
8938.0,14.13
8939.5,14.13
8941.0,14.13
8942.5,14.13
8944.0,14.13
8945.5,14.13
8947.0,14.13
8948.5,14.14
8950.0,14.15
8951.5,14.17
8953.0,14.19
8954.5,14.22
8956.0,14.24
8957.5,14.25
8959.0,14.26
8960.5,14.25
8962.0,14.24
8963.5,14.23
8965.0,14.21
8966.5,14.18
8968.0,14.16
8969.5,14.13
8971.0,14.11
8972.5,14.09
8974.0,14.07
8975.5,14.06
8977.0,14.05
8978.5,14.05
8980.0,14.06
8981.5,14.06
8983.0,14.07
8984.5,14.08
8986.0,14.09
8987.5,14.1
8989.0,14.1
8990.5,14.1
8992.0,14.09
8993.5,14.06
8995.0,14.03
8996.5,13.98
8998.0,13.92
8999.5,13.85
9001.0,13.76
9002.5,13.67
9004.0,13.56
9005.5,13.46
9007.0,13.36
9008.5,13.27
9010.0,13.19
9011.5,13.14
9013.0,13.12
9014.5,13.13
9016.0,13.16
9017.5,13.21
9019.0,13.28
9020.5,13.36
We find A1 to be 1.02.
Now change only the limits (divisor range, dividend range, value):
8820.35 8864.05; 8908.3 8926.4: 1.02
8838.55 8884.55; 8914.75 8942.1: 1.02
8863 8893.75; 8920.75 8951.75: 1.01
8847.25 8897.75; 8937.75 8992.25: 1.02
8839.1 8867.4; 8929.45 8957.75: 1.03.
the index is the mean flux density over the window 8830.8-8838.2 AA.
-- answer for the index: 14.6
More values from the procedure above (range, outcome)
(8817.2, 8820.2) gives 14.3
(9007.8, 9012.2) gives 13.2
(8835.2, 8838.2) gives 14.6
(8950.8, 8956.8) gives 14.2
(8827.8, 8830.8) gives 14.6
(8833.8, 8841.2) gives 14.5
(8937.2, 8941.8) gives 14.1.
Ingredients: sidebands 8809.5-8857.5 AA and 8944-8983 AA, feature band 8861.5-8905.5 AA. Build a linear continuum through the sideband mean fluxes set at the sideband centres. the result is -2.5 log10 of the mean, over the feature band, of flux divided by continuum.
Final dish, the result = 0.003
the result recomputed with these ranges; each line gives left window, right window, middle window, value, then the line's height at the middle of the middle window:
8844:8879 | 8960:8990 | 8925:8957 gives -0.005 mag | 14.1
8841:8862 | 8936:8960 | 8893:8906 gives -0.023 mag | 14.1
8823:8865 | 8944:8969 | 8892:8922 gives -0.011 mag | 14.2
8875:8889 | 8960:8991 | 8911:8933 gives 0.002 mag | 14.3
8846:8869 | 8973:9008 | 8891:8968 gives -0.025 mag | 13.9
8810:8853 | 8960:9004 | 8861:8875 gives 0.034 mag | 14.3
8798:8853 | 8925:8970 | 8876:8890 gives -0.008 mag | 14.3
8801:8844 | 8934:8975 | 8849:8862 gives 0.035 mag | 14.4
